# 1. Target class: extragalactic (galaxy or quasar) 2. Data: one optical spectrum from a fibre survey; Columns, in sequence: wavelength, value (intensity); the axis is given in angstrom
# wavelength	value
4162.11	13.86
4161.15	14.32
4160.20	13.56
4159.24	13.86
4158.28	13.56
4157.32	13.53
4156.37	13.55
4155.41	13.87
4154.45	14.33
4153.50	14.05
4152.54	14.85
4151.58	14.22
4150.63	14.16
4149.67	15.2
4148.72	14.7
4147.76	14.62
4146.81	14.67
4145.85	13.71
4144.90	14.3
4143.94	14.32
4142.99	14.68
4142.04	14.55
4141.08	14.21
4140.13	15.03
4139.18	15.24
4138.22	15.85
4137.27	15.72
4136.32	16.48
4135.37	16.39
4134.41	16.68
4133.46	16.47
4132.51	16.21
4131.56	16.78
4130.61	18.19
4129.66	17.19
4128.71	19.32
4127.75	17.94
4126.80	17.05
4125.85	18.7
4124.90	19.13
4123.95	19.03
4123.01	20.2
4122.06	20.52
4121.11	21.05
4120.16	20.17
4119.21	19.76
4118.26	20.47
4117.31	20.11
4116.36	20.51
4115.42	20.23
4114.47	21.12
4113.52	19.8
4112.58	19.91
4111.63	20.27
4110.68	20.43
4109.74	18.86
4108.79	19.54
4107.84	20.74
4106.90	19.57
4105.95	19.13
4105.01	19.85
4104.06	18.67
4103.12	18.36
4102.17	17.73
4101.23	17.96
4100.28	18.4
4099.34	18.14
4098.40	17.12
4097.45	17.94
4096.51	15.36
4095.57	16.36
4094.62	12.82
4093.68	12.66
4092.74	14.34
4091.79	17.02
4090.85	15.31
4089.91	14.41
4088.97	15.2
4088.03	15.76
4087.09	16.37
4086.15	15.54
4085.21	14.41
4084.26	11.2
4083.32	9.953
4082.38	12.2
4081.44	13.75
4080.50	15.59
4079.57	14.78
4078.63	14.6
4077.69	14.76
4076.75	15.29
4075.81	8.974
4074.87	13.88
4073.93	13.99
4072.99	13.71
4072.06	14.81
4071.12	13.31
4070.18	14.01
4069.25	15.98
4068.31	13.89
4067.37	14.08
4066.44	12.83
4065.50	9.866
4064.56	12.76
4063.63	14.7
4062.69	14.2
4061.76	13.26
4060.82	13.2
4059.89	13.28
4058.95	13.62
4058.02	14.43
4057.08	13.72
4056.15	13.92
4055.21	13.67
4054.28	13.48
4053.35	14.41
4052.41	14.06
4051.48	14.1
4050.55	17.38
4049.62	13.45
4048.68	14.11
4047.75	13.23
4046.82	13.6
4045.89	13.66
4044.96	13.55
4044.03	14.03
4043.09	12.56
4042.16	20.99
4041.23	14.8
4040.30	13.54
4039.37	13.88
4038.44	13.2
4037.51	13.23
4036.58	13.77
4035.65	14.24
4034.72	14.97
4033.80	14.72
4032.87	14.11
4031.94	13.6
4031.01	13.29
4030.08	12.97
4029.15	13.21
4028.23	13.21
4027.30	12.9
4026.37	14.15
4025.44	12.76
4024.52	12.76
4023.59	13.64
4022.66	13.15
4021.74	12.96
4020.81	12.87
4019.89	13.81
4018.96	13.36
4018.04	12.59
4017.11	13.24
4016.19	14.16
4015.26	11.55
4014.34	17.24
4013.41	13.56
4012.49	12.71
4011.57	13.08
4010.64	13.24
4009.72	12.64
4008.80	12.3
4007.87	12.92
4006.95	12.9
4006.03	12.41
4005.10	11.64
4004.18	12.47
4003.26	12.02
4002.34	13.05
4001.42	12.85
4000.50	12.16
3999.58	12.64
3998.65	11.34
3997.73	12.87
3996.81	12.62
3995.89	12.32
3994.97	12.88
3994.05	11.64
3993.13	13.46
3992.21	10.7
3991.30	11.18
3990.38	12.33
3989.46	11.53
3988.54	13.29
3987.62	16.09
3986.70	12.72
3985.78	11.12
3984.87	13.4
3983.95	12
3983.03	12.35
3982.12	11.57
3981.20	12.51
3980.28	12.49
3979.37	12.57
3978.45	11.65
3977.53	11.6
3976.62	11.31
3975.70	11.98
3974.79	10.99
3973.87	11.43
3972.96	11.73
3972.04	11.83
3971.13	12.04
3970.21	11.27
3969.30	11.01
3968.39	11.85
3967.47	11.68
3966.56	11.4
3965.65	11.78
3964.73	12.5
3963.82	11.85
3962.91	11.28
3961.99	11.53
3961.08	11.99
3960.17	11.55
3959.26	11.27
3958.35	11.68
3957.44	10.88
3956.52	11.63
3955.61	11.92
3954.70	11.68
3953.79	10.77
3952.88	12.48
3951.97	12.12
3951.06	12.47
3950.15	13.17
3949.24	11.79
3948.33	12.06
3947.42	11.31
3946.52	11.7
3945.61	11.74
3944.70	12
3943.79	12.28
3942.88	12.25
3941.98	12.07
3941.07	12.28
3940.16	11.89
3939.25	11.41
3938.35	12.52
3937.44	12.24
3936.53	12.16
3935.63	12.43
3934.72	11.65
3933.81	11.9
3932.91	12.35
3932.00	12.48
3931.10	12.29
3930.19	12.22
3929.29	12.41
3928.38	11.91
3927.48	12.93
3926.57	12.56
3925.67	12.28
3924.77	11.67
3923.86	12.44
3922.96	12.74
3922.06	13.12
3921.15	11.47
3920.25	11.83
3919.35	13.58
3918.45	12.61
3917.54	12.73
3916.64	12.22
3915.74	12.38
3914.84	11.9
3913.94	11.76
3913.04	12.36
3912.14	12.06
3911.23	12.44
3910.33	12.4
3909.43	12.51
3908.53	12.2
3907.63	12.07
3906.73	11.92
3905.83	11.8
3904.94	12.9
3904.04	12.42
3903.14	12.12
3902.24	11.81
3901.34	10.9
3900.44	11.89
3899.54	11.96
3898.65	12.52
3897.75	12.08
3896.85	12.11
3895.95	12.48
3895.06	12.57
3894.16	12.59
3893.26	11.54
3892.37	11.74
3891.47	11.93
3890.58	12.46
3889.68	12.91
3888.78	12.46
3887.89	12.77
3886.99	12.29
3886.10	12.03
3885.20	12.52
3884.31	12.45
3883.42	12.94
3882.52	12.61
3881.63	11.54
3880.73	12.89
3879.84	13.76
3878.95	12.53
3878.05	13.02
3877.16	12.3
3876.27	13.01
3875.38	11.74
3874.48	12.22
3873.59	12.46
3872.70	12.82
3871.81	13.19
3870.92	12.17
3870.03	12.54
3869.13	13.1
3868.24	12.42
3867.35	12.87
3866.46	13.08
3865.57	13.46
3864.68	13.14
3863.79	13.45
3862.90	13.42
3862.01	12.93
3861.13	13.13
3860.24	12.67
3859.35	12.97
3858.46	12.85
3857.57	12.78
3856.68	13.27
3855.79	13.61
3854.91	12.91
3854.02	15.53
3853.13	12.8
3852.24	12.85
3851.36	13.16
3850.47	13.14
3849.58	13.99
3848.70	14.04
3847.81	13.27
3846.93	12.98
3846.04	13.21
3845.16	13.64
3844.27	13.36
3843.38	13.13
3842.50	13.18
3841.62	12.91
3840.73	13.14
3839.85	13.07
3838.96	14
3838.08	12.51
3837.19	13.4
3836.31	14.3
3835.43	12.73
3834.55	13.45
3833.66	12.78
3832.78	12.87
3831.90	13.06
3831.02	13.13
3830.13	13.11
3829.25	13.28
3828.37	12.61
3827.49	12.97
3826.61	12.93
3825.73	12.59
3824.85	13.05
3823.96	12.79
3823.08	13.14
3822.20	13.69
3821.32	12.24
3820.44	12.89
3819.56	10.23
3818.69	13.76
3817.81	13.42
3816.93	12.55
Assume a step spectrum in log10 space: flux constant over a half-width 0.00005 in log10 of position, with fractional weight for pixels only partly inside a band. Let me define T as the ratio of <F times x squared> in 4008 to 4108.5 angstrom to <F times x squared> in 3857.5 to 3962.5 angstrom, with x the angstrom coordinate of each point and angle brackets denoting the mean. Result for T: 1.3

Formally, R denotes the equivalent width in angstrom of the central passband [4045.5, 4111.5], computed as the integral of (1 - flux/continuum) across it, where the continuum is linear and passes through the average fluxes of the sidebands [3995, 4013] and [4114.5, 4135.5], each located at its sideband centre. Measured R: 5.6 angstrom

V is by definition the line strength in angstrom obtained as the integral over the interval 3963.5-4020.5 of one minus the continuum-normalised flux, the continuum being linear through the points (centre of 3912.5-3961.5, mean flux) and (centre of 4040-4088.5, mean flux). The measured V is 2.2 angstrom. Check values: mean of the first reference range 12.1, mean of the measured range 12.4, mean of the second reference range 13.9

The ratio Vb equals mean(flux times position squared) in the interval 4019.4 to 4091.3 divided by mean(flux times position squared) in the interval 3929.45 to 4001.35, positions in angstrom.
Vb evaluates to 1.21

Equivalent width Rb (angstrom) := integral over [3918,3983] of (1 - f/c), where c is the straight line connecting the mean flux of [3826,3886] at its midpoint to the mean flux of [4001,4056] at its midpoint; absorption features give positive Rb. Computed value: 6.6 angstrom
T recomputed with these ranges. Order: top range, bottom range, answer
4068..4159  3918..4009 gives 1.45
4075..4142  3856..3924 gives 1.52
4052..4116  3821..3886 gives 1.34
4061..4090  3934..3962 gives 1.23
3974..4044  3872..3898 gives 1.11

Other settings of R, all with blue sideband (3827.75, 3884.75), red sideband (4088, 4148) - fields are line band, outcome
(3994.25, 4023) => 5.1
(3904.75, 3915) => 1.3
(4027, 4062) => 4.9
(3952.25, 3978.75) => 5.9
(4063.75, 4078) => 2.7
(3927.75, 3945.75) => 2.8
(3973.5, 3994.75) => 4.2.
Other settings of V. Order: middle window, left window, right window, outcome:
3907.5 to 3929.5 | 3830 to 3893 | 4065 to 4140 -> 2.4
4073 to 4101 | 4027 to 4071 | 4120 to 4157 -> 0.3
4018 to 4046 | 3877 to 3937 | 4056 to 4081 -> -0.7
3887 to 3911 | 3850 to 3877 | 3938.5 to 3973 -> 0.6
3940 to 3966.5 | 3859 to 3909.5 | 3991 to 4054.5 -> 2.2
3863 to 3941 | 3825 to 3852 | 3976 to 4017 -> 3.4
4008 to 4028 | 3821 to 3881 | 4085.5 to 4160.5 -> 2.8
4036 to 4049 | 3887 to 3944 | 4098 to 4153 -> 1.1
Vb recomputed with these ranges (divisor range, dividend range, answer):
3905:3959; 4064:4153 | 1.47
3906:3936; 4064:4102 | 1.28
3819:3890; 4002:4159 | 1.31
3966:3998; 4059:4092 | 1.20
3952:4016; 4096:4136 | 1.65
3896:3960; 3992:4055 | 1.16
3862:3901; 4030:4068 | 1.21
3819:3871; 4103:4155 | 1.54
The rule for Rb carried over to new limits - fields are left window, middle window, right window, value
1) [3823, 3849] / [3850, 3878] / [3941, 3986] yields -0.23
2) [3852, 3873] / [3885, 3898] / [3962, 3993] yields 0.51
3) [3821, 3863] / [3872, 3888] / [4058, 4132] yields 1.30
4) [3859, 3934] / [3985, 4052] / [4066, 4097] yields 1.41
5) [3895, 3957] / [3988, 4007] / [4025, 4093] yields 1.20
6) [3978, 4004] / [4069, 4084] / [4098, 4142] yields 2.51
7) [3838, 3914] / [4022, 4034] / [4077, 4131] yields 1.88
